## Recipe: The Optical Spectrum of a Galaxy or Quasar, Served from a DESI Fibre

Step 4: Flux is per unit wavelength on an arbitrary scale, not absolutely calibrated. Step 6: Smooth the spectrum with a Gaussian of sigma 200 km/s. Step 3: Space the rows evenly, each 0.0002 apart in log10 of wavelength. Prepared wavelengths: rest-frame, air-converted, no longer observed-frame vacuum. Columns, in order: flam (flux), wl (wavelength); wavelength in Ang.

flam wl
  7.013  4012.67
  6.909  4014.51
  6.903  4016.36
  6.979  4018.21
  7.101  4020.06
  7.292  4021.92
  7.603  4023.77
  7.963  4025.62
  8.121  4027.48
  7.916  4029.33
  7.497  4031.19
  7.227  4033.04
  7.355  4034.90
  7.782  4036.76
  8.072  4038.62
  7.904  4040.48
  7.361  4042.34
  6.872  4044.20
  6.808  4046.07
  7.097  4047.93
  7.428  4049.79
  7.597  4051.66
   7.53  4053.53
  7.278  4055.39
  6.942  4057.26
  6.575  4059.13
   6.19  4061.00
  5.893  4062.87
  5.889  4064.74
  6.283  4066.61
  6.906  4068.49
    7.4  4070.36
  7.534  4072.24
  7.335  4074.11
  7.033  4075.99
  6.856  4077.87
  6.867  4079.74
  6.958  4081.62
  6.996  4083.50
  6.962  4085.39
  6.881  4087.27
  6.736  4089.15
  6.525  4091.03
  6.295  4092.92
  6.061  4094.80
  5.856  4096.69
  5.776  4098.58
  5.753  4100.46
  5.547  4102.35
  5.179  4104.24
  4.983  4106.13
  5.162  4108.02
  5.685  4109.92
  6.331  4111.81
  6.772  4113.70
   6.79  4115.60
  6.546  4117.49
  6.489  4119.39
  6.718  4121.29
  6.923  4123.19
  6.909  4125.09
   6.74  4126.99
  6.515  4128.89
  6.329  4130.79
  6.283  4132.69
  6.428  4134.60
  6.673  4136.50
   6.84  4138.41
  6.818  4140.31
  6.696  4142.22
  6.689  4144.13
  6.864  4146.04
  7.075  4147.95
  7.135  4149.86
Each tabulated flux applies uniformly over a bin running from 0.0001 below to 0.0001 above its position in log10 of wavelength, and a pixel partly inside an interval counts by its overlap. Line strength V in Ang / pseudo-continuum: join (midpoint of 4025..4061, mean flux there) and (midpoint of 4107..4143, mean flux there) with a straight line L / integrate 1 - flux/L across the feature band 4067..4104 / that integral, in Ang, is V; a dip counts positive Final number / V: 1.8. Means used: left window 7.4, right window 6.5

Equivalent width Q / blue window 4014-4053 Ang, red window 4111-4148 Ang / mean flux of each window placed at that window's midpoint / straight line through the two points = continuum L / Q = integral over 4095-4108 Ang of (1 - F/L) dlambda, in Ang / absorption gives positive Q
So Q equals 2.6 Ang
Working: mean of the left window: 7.42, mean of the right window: 6.66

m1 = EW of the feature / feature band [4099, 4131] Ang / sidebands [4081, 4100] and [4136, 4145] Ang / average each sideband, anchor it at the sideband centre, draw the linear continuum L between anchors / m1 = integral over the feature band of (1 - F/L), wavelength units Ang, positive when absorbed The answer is 2.0 Ang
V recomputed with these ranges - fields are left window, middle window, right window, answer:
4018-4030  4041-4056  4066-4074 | 0.13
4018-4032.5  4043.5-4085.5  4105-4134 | 0.81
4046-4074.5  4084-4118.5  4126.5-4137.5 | 2.88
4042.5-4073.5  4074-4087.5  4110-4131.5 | -0.34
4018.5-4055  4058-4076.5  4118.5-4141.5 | 1.30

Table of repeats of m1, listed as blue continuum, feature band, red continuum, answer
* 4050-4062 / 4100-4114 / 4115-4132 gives 2.33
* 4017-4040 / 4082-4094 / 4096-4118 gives -0.89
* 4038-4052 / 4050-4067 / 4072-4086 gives 1.21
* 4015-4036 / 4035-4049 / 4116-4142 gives -0.18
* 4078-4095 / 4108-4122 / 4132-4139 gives 0.51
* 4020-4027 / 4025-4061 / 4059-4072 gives -1.67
